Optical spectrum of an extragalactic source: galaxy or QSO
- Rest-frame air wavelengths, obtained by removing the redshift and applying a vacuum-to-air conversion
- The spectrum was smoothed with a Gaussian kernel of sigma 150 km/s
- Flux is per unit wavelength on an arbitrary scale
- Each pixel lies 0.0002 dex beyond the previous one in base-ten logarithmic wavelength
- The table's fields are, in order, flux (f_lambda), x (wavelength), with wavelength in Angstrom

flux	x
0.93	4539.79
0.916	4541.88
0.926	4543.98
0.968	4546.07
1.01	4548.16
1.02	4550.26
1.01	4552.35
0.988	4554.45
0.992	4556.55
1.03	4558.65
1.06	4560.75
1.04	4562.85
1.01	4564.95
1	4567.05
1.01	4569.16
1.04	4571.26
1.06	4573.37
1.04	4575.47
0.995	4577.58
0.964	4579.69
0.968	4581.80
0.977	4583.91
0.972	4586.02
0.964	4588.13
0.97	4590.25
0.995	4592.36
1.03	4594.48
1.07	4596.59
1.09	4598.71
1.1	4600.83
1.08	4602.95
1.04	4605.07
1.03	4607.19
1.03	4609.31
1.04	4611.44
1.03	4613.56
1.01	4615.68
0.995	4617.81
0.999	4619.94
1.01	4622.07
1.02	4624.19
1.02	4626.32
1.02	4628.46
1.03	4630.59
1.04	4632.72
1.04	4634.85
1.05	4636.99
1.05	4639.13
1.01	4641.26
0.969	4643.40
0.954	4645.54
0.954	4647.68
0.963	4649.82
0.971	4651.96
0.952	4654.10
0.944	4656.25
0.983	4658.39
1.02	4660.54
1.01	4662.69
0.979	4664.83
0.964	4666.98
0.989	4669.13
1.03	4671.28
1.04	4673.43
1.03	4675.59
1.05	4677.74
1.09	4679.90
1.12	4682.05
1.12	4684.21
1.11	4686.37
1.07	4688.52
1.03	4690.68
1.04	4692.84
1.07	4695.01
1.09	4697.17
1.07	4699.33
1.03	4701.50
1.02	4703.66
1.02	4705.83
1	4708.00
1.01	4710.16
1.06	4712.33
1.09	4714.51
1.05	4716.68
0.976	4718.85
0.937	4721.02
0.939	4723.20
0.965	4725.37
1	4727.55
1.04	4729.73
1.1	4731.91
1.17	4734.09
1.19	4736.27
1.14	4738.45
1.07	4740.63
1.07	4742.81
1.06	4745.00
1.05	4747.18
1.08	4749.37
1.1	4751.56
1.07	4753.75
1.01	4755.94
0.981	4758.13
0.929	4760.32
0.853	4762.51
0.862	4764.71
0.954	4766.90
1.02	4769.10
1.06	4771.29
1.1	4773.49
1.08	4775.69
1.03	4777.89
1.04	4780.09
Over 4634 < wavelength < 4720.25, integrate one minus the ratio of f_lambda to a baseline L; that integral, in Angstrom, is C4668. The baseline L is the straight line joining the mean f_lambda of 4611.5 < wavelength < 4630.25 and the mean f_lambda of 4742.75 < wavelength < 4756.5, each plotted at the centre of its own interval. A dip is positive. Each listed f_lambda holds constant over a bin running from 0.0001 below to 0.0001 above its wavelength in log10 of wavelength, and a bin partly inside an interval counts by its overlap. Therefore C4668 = 0.95 Angstrom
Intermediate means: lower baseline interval 1.02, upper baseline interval 1.06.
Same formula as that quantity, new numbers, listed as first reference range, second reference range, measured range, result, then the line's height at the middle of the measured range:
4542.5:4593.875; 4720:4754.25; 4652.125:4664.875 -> 0.6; 1.03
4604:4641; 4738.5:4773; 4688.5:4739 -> -1.2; 1.02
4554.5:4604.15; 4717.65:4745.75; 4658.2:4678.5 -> 0.5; 1.04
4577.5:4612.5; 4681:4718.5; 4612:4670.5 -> 2.0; 1.04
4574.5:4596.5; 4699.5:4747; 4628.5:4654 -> 0.3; 1.01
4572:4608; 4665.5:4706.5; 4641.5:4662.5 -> 1.4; 1.04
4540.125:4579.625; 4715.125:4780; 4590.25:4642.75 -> -1.1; 1.01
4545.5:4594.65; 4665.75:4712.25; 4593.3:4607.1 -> -0.7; 1.02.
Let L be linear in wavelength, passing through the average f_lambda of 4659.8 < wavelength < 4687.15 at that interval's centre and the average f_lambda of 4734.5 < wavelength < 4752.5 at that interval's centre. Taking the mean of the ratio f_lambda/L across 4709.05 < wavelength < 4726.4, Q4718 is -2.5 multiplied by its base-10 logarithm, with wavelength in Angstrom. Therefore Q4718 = 0.08 mag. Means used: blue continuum 1.04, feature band 1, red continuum 1.1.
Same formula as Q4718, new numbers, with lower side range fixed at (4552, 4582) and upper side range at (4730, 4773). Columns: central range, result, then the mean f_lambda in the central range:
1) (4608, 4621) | 0.00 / 1.02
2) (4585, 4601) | 0.00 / 1.02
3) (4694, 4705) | -0.02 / 1.06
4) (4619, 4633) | 0.00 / 1.02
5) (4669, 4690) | -0.04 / 1.07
